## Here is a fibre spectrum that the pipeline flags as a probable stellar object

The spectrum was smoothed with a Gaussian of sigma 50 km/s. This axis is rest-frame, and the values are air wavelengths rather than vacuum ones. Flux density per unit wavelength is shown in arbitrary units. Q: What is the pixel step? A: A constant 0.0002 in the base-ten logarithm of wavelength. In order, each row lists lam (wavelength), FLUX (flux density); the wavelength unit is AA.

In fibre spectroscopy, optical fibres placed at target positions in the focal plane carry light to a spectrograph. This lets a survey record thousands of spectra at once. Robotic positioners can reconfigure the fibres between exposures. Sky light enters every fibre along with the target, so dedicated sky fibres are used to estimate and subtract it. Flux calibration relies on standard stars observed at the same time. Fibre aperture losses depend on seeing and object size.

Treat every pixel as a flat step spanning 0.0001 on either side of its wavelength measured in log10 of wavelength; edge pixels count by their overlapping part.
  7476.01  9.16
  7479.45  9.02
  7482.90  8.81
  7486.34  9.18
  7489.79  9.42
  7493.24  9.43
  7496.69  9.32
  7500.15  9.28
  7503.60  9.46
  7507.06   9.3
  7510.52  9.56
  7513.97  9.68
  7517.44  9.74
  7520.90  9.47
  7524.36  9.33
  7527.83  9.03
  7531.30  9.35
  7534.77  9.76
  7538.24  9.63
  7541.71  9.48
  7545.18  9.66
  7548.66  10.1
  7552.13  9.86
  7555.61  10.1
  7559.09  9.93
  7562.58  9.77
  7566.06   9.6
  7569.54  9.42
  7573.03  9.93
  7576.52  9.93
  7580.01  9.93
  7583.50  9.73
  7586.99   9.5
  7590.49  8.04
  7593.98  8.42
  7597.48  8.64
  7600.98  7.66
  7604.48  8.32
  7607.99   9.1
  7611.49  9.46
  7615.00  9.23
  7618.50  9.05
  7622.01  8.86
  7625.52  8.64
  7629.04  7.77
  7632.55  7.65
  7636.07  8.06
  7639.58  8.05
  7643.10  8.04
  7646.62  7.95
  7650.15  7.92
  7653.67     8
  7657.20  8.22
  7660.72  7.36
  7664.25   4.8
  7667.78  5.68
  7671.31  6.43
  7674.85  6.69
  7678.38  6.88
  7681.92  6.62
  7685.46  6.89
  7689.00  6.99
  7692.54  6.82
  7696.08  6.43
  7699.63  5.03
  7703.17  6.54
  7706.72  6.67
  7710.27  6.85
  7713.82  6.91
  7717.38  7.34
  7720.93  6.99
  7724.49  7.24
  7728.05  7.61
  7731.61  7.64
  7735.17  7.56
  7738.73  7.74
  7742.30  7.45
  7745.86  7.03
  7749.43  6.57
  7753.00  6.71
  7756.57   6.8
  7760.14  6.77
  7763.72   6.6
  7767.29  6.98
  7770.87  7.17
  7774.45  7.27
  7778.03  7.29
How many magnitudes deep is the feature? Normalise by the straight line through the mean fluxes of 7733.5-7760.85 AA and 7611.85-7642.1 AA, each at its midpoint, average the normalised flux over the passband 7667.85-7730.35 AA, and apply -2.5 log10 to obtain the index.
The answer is 0.134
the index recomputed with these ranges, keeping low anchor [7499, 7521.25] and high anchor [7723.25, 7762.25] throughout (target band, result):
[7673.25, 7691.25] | 0.145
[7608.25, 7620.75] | -0.092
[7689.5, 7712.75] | 0.180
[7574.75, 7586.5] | -0.119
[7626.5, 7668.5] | 0.086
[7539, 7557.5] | -0.081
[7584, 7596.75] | -0.006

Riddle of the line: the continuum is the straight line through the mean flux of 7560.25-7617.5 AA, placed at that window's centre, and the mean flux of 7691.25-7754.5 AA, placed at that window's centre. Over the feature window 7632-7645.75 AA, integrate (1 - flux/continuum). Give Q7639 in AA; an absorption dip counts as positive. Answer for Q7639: 0.6 AA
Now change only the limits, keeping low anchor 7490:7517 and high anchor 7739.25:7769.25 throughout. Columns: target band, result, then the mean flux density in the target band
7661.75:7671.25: 2.65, 5.62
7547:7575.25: -3.12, 9.84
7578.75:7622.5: -2.32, 8.91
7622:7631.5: -0.10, 8.28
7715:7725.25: 0.11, 7.16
